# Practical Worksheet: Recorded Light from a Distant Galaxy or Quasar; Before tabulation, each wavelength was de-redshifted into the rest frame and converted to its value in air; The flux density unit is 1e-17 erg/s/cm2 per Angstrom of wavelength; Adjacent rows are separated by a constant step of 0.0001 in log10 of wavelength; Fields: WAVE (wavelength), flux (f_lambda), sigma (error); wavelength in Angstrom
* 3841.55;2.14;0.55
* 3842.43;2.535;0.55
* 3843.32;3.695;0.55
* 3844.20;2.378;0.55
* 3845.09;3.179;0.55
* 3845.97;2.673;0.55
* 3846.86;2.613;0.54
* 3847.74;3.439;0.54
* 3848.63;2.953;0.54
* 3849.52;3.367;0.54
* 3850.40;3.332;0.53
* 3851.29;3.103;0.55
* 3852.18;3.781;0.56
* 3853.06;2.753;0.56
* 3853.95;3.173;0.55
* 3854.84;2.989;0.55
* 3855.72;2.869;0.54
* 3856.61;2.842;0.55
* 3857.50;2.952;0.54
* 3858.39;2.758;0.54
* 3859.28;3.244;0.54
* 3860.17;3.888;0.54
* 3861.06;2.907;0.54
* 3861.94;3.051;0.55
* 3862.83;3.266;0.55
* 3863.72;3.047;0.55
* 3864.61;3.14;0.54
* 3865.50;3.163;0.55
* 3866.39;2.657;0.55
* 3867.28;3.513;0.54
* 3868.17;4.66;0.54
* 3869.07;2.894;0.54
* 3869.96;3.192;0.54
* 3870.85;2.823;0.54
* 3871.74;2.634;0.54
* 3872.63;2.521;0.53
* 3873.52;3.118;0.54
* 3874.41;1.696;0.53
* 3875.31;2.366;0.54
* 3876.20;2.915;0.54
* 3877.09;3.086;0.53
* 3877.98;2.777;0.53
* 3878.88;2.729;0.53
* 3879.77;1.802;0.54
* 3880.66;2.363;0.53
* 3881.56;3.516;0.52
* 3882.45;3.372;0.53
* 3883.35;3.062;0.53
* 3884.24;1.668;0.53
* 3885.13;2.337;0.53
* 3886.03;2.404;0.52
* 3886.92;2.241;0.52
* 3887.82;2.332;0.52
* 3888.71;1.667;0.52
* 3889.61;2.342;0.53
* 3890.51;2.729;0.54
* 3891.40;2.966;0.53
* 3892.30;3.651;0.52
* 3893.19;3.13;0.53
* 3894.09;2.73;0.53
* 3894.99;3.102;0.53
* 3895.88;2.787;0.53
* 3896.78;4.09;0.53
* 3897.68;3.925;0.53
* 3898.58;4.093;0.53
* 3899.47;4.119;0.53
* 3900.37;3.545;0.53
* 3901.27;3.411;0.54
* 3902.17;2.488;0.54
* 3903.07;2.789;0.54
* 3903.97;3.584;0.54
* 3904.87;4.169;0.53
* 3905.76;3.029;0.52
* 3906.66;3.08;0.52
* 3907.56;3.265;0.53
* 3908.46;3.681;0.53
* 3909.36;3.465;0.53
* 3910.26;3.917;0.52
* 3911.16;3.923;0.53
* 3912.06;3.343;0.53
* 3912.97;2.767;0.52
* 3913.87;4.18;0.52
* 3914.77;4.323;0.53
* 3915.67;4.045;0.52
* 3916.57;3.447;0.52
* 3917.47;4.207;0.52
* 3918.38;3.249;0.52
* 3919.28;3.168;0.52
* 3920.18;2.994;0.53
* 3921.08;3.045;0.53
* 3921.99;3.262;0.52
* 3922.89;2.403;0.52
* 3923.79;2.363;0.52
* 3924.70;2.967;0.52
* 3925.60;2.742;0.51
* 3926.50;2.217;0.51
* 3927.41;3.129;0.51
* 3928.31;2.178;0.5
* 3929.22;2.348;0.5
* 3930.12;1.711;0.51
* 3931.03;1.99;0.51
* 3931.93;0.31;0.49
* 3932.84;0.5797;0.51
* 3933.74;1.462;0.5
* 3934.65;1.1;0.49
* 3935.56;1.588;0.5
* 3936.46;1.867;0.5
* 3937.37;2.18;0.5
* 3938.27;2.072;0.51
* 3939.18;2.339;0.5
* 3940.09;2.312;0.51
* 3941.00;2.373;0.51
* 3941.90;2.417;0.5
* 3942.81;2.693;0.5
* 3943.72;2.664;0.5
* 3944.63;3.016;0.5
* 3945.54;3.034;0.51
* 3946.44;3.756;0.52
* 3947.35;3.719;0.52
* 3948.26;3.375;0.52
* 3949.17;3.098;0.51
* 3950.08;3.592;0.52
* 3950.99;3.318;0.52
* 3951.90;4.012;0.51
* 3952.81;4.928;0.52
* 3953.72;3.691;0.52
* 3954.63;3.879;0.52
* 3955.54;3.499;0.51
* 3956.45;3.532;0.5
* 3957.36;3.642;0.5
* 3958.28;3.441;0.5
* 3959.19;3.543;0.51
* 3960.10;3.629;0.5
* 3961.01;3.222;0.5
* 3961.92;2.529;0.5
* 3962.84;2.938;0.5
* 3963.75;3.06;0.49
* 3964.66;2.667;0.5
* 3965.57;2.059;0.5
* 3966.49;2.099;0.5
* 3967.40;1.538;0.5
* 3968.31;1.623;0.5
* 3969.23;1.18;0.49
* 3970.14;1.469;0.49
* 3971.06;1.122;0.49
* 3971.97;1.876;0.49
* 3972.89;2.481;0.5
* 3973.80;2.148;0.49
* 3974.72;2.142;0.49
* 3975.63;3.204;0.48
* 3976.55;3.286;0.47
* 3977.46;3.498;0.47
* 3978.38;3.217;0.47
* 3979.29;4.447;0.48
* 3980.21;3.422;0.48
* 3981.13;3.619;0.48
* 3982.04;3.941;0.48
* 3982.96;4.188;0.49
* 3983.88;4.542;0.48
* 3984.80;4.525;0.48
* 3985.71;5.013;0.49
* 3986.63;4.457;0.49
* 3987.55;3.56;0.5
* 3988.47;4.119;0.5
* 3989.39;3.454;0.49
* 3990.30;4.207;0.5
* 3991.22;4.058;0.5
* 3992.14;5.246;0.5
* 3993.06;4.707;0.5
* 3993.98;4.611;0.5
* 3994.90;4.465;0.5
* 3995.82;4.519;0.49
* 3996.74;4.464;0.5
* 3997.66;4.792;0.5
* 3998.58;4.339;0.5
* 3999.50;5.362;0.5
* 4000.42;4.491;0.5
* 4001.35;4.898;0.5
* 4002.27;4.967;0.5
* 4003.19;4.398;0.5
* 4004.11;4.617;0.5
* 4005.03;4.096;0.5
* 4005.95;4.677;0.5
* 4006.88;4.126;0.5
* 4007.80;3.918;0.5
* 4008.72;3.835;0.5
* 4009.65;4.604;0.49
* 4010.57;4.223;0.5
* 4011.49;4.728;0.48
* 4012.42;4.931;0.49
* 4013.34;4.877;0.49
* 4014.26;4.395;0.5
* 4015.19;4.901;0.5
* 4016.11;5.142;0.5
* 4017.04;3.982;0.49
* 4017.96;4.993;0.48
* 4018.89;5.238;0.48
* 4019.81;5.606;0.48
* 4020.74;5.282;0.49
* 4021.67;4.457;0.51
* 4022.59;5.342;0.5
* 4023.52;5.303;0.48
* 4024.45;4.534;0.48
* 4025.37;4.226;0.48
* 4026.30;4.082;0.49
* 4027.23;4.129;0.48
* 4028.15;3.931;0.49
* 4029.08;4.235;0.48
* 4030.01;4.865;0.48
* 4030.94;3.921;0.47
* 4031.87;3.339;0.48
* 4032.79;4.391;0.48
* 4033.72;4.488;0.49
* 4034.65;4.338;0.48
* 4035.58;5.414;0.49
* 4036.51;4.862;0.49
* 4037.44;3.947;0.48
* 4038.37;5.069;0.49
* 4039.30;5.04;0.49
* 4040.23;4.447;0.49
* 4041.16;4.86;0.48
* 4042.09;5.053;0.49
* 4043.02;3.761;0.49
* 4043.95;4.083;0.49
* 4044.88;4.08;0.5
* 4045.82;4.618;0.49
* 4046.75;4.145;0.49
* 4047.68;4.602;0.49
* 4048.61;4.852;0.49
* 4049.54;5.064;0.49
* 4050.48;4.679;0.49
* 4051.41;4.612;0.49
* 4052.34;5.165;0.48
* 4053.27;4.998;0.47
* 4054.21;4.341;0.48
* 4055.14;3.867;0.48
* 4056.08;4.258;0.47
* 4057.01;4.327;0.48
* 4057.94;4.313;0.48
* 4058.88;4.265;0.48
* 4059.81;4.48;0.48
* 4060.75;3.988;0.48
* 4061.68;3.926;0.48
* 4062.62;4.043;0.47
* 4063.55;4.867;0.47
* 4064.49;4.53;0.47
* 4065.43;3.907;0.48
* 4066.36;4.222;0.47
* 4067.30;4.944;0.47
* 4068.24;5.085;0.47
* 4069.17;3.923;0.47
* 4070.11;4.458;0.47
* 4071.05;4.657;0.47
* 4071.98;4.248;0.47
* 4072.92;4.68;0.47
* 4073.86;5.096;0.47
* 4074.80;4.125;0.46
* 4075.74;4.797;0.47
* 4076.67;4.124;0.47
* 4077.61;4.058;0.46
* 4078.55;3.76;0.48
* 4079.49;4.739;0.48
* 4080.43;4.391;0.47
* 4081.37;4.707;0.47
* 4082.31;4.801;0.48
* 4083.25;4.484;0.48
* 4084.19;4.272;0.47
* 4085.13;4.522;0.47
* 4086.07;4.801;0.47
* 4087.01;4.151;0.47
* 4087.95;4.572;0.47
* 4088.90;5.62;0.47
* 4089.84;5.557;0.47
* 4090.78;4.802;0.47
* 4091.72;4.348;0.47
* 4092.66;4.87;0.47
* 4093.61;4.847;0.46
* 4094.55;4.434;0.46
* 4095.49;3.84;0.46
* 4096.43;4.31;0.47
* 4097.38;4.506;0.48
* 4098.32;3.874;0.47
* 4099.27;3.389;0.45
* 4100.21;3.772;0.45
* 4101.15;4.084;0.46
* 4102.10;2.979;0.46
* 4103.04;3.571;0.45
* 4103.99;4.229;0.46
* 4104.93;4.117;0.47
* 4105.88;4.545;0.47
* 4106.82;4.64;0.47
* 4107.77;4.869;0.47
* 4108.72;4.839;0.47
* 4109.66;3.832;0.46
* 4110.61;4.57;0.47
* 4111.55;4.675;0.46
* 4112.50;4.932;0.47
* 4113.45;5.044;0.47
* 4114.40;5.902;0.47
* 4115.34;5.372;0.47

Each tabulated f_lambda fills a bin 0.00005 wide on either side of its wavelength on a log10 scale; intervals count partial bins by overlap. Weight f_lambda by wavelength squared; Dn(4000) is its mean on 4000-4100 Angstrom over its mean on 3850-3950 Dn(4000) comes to 1.67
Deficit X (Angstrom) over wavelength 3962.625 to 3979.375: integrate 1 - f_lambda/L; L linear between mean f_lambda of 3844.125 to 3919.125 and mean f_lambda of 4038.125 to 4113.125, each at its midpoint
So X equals 6.1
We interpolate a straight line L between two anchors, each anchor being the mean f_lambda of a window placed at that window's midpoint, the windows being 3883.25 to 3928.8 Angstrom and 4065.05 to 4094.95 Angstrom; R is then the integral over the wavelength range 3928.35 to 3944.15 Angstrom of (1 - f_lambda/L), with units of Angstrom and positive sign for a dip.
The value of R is 7.0 Angstrom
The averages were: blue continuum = 3.13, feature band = 1.89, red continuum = 4.57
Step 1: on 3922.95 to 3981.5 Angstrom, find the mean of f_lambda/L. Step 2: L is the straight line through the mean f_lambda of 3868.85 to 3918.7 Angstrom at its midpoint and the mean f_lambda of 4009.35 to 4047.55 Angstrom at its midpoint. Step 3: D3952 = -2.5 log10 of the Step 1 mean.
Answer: 0.37 mag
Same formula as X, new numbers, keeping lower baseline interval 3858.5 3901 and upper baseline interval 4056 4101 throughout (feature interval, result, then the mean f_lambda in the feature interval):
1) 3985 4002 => -3.1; 4.49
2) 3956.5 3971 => 4.1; 2.56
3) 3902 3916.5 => -1.5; 3.52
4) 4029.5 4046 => -1.4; 4.47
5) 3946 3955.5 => -0.6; 3.73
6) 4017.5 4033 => -2.1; 4.58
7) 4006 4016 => -1.4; 4.49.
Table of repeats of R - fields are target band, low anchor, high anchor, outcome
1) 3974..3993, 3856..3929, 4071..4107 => -1.1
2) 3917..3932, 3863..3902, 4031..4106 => 2.8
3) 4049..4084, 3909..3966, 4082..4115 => -2.4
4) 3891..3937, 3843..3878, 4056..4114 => 5.1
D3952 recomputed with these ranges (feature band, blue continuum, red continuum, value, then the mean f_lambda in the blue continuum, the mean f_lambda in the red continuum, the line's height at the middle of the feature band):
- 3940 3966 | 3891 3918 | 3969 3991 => 0.05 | 3.51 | 3.33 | 3.39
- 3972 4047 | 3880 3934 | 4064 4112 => -0.15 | 2.96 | 4.41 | 3.78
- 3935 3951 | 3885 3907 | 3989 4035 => 0.33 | 3.08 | 4.54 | 3.67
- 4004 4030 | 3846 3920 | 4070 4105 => -0.16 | 3.12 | 4.39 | 3.95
